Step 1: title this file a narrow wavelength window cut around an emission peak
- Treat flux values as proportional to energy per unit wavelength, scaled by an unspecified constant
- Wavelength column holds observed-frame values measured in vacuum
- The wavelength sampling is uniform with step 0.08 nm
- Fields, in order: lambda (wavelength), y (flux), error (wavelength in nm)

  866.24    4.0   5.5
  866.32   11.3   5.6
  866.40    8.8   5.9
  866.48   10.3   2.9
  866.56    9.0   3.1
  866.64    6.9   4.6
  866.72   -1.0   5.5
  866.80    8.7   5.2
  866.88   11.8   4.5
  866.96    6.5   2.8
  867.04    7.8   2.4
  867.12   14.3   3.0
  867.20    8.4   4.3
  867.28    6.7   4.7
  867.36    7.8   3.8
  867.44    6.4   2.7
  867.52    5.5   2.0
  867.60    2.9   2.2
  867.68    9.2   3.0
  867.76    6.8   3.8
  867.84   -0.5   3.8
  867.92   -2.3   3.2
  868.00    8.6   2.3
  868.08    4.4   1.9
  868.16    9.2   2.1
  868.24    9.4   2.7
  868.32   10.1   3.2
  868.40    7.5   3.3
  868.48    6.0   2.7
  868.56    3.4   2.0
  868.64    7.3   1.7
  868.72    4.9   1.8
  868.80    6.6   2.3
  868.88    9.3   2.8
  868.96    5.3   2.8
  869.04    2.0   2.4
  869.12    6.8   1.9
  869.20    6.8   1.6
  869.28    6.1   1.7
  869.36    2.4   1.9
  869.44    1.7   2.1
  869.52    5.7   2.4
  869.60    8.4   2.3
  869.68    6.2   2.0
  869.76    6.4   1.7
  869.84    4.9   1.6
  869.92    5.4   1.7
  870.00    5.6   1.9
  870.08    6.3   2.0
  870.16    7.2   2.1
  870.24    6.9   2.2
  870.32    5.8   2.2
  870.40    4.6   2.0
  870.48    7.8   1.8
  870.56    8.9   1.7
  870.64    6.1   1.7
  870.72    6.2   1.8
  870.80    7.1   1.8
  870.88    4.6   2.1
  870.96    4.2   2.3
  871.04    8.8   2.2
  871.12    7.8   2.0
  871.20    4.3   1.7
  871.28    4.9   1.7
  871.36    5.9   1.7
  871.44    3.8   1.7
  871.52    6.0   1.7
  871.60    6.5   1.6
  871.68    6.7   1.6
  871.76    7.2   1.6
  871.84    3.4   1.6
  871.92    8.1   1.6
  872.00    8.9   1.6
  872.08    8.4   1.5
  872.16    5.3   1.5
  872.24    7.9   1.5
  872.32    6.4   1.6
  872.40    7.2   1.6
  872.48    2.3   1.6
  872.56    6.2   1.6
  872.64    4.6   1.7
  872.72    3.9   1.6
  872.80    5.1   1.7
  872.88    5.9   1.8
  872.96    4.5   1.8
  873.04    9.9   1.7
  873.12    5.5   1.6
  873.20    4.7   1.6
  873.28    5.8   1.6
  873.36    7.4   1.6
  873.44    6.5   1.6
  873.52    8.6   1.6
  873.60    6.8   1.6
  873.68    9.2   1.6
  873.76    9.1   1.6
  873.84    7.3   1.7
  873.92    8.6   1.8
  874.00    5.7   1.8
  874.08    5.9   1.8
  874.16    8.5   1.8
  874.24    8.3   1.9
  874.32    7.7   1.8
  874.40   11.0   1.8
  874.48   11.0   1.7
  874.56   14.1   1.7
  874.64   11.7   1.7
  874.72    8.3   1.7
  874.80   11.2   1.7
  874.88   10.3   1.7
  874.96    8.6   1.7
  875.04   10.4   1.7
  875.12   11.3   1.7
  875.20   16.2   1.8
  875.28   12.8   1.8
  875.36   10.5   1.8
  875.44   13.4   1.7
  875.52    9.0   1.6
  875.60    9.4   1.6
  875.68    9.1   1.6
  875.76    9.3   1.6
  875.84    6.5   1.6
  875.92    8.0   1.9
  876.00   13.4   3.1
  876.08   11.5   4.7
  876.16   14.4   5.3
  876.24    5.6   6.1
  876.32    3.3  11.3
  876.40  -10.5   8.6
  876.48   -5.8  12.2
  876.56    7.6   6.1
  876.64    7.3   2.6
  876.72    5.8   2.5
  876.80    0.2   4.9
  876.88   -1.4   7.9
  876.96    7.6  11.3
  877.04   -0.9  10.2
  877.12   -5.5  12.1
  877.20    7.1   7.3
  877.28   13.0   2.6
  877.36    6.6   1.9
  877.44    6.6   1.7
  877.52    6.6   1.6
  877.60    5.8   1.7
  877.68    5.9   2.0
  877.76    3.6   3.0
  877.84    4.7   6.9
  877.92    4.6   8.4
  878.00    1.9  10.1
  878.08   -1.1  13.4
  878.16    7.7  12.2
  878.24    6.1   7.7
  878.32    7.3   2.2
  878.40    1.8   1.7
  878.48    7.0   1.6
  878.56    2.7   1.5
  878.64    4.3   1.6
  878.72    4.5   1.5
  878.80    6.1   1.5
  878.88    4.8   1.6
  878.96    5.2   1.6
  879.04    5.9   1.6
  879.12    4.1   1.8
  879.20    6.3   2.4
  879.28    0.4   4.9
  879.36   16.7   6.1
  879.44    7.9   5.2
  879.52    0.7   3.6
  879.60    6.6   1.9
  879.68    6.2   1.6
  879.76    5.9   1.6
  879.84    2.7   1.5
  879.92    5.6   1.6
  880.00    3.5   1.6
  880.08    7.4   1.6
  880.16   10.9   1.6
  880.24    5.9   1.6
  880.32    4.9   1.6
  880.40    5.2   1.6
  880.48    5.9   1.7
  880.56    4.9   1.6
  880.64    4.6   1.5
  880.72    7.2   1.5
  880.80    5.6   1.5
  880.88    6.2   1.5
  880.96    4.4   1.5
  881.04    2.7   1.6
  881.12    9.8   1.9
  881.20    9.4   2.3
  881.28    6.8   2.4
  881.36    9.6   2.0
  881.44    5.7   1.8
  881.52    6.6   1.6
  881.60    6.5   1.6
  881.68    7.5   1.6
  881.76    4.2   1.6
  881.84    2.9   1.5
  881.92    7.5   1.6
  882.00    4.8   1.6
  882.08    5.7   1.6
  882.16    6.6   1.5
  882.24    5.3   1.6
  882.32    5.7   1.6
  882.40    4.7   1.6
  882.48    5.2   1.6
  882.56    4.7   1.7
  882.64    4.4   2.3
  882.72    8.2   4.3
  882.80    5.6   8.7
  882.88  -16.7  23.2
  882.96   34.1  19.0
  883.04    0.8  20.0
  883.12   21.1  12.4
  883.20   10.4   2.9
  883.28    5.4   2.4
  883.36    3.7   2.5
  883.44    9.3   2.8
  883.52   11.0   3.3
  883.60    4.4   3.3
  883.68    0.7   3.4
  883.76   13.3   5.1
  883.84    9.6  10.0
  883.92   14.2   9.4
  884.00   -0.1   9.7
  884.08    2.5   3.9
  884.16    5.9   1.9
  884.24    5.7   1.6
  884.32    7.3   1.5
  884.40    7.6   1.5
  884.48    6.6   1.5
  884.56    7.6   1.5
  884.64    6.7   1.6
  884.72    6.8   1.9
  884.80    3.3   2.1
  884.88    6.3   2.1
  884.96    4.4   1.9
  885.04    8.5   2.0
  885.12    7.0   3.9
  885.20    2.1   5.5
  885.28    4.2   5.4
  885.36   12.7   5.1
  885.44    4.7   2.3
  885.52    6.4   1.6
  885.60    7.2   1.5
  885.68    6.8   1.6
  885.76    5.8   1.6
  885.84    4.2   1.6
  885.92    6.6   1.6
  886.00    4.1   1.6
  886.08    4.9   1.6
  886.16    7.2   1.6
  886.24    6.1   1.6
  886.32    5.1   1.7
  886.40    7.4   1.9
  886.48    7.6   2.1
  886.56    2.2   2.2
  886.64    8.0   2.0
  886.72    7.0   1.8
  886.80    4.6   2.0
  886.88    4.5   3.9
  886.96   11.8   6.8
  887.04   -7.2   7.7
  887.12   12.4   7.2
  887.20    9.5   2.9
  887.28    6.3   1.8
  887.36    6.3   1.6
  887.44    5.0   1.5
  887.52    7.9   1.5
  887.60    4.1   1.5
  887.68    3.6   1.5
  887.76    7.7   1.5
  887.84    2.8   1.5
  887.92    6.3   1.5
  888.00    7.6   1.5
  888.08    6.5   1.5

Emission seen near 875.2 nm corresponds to [O III]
